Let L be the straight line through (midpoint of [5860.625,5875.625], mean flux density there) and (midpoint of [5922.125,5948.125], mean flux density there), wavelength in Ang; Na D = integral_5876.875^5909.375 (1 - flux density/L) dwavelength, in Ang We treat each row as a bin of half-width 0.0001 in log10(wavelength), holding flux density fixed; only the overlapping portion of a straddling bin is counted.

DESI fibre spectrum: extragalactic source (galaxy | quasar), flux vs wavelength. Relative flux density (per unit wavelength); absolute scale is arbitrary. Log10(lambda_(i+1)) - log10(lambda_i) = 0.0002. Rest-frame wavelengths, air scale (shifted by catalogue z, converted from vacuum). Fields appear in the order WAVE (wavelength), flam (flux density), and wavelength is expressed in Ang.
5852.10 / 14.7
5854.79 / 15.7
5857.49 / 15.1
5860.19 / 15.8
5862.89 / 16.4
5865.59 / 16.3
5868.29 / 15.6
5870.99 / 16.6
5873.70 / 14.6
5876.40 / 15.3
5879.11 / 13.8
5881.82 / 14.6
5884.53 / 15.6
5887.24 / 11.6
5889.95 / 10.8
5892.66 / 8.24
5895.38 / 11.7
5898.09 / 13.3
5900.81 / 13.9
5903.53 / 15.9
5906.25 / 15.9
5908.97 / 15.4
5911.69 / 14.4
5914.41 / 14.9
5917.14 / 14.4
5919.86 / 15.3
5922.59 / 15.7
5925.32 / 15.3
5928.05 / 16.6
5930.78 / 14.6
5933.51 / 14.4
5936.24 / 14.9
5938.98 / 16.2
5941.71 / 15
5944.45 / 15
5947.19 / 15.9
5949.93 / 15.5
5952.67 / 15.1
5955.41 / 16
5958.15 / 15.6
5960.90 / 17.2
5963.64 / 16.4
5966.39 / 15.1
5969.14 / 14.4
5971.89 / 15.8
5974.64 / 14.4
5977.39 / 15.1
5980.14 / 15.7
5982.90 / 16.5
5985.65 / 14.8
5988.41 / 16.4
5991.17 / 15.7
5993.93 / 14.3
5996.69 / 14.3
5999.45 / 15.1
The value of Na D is 4.73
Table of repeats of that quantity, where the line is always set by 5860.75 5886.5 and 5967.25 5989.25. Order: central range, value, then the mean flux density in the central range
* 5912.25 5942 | 0.3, 15.2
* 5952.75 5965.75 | -0.6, 16.1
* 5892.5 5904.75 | 1.9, 13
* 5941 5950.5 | 0.0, 15.4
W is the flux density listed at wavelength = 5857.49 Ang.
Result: 15.1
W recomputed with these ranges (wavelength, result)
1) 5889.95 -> 10.8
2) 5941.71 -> 15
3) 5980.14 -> 15.7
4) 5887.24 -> 11.6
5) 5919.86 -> 15.3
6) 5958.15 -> 15.6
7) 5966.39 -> 15.1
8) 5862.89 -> 16.4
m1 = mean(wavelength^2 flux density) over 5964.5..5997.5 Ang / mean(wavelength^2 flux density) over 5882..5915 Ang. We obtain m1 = 1.16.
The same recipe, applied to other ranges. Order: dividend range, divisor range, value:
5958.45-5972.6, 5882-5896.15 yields 1.37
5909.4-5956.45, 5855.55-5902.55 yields 1.10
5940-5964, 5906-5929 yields 1.04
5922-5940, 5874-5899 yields 1.21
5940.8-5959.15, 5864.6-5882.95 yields 1.04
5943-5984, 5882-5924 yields 1.15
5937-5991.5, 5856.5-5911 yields 1.12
